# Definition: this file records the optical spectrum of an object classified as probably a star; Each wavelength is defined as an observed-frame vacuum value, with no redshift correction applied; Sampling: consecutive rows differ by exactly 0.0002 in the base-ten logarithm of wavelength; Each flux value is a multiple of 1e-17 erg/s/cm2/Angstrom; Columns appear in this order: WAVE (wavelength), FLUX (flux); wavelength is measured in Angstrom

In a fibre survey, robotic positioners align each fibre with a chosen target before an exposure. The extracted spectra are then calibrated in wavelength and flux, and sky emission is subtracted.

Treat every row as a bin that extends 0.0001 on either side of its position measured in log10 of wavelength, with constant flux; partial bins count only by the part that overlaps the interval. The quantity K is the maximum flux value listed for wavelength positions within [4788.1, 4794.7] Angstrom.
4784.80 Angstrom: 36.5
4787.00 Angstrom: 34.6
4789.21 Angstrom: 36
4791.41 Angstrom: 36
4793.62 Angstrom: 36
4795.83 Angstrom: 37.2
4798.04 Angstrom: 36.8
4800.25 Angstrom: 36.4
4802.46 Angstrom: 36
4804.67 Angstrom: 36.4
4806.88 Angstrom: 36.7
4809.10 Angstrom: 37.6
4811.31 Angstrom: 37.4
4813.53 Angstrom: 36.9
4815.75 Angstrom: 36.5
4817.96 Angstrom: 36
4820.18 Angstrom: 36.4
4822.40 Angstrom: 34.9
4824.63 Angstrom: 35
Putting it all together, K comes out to 36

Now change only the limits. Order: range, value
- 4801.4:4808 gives 36.7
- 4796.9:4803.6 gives 36.8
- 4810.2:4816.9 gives 37.4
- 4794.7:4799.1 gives 37.2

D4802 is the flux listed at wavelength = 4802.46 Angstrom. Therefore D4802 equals 36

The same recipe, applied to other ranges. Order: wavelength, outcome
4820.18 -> 36.4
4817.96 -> 36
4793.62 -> 36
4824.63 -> 35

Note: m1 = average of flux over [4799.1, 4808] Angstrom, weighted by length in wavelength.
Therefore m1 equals 36.4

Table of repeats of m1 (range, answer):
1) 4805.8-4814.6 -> 37.1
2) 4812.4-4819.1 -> 36.5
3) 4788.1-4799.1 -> 36.4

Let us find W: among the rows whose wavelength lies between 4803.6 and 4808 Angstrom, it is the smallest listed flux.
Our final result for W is 36.4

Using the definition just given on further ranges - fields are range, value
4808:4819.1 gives 36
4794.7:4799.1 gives 36.8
